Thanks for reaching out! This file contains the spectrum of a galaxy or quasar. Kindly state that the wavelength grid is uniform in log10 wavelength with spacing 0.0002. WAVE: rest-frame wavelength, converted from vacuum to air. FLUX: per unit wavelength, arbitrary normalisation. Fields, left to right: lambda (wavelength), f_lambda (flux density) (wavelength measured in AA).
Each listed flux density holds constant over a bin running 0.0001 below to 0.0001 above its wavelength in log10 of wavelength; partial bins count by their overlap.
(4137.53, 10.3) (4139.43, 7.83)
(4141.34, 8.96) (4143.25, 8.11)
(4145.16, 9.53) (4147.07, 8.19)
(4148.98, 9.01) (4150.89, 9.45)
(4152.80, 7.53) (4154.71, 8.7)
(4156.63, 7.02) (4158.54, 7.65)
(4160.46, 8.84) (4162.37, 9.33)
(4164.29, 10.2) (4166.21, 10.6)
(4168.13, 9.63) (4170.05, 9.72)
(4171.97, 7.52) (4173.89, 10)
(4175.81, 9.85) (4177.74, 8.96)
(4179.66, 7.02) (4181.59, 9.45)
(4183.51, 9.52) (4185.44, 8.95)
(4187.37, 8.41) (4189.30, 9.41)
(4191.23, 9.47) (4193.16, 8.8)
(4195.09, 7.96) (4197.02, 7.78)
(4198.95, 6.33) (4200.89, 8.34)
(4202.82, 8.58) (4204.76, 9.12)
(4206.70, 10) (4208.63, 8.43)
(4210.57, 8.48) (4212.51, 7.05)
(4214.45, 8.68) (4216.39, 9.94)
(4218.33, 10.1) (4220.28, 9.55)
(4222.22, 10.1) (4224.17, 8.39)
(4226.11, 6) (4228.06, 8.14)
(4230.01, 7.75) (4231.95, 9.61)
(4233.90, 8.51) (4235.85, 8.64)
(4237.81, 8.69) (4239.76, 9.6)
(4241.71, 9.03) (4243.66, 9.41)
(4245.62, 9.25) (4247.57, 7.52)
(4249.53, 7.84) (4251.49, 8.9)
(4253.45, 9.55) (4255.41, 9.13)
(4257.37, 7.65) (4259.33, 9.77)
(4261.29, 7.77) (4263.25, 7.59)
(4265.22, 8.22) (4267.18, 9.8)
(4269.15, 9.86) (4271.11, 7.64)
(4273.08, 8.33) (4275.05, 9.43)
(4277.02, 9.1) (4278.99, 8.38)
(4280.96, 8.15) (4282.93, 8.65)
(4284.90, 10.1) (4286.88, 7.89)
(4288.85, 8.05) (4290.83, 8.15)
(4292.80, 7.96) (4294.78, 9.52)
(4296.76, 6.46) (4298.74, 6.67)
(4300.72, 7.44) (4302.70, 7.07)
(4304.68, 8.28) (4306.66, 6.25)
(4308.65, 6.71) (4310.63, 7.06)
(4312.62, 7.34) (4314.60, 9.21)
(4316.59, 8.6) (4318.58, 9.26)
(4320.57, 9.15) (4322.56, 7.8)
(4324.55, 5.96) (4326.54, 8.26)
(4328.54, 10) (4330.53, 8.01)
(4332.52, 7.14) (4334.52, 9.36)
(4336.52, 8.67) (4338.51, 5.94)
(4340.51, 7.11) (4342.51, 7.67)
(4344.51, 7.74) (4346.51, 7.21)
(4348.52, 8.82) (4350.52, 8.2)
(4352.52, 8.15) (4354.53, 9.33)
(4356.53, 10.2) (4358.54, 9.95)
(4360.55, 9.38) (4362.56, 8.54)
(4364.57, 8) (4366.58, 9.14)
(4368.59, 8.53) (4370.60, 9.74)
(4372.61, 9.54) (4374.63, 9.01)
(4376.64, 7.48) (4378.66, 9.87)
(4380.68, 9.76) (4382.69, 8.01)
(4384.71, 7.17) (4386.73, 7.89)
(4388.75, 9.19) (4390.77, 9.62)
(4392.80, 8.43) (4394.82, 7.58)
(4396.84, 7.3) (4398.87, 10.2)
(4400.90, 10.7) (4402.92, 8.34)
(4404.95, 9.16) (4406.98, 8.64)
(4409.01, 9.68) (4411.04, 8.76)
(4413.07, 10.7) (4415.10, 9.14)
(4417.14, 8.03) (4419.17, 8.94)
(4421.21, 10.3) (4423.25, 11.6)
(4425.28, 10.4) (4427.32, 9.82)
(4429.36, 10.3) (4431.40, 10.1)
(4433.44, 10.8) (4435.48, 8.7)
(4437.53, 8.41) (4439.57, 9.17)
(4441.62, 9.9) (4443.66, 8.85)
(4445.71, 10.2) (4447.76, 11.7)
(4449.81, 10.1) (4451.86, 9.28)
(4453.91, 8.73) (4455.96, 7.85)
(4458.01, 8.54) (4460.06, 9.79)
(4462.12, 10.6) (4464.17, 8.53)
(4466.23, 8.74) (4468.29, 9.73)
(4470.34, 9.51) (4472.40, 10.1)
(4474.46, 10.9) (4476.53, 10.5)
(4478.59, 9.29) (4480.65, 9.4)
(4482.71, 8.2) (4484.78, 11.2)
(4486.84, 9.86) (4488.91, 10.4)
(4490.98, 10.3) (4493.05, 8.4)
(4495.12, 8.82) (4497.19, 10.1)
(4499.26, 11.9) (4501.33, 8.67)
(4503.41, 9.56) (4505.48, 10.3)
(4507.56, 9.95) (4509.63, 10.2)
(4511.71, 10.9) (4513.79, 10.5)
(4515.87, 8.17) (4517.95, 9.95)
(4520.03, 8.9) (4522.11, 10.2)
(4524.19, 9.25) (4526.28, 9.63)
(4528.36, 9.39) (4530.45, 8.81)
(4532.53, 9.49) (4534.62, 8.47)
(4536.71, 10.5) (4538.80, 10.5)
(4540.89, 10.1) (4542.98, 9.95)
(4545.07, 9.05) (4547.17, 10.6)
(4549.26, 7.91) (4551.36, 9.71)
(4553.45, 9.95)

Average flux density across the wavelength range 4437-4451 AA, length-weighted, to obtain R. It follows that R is 9.8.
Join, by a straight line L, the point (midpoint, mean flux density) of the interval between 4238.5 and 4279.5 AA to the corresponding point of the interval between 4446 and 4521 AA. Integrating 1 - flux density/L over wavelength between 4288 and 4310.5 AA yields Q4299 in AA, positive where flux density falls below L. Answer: 3.6 AA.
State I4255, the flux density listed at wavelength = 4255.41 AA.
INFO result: 9.13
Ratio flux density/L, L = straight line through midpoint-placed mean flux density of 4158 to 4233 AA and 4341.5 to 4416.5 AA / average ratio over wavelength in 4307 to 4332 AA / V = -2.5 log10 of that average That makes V 0.10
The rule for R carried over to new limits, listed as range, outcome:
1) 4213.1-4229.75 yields 8.77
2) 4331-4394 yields 8.54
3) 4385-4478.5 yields 9.44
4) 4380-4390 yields 8.4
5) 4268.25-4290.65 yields 8.67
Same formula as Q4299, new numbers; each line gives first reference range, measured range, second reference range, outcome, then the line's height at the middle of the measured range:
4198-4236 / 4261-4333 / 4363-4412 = 4.5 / 8.7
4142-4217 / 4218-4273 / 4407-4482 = 1.7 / 8.97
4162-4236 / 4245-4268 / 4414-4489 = 1.2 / 9.01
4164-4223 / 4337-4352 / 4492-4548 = 2.8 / 9.3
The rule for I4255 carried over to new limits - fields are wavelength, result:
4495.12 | 8.82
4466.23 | 8.74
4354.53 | 9.33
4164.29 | 10.2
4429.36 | 10.3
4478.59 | 9.29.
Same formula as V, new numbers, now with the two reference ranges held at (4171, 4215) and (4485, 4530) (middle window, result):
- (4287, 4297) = 0.11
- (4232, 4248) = -0.02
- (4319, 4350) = 0.15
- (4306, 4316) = 0.22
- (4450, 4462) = 0.06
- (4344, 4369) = 0.06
